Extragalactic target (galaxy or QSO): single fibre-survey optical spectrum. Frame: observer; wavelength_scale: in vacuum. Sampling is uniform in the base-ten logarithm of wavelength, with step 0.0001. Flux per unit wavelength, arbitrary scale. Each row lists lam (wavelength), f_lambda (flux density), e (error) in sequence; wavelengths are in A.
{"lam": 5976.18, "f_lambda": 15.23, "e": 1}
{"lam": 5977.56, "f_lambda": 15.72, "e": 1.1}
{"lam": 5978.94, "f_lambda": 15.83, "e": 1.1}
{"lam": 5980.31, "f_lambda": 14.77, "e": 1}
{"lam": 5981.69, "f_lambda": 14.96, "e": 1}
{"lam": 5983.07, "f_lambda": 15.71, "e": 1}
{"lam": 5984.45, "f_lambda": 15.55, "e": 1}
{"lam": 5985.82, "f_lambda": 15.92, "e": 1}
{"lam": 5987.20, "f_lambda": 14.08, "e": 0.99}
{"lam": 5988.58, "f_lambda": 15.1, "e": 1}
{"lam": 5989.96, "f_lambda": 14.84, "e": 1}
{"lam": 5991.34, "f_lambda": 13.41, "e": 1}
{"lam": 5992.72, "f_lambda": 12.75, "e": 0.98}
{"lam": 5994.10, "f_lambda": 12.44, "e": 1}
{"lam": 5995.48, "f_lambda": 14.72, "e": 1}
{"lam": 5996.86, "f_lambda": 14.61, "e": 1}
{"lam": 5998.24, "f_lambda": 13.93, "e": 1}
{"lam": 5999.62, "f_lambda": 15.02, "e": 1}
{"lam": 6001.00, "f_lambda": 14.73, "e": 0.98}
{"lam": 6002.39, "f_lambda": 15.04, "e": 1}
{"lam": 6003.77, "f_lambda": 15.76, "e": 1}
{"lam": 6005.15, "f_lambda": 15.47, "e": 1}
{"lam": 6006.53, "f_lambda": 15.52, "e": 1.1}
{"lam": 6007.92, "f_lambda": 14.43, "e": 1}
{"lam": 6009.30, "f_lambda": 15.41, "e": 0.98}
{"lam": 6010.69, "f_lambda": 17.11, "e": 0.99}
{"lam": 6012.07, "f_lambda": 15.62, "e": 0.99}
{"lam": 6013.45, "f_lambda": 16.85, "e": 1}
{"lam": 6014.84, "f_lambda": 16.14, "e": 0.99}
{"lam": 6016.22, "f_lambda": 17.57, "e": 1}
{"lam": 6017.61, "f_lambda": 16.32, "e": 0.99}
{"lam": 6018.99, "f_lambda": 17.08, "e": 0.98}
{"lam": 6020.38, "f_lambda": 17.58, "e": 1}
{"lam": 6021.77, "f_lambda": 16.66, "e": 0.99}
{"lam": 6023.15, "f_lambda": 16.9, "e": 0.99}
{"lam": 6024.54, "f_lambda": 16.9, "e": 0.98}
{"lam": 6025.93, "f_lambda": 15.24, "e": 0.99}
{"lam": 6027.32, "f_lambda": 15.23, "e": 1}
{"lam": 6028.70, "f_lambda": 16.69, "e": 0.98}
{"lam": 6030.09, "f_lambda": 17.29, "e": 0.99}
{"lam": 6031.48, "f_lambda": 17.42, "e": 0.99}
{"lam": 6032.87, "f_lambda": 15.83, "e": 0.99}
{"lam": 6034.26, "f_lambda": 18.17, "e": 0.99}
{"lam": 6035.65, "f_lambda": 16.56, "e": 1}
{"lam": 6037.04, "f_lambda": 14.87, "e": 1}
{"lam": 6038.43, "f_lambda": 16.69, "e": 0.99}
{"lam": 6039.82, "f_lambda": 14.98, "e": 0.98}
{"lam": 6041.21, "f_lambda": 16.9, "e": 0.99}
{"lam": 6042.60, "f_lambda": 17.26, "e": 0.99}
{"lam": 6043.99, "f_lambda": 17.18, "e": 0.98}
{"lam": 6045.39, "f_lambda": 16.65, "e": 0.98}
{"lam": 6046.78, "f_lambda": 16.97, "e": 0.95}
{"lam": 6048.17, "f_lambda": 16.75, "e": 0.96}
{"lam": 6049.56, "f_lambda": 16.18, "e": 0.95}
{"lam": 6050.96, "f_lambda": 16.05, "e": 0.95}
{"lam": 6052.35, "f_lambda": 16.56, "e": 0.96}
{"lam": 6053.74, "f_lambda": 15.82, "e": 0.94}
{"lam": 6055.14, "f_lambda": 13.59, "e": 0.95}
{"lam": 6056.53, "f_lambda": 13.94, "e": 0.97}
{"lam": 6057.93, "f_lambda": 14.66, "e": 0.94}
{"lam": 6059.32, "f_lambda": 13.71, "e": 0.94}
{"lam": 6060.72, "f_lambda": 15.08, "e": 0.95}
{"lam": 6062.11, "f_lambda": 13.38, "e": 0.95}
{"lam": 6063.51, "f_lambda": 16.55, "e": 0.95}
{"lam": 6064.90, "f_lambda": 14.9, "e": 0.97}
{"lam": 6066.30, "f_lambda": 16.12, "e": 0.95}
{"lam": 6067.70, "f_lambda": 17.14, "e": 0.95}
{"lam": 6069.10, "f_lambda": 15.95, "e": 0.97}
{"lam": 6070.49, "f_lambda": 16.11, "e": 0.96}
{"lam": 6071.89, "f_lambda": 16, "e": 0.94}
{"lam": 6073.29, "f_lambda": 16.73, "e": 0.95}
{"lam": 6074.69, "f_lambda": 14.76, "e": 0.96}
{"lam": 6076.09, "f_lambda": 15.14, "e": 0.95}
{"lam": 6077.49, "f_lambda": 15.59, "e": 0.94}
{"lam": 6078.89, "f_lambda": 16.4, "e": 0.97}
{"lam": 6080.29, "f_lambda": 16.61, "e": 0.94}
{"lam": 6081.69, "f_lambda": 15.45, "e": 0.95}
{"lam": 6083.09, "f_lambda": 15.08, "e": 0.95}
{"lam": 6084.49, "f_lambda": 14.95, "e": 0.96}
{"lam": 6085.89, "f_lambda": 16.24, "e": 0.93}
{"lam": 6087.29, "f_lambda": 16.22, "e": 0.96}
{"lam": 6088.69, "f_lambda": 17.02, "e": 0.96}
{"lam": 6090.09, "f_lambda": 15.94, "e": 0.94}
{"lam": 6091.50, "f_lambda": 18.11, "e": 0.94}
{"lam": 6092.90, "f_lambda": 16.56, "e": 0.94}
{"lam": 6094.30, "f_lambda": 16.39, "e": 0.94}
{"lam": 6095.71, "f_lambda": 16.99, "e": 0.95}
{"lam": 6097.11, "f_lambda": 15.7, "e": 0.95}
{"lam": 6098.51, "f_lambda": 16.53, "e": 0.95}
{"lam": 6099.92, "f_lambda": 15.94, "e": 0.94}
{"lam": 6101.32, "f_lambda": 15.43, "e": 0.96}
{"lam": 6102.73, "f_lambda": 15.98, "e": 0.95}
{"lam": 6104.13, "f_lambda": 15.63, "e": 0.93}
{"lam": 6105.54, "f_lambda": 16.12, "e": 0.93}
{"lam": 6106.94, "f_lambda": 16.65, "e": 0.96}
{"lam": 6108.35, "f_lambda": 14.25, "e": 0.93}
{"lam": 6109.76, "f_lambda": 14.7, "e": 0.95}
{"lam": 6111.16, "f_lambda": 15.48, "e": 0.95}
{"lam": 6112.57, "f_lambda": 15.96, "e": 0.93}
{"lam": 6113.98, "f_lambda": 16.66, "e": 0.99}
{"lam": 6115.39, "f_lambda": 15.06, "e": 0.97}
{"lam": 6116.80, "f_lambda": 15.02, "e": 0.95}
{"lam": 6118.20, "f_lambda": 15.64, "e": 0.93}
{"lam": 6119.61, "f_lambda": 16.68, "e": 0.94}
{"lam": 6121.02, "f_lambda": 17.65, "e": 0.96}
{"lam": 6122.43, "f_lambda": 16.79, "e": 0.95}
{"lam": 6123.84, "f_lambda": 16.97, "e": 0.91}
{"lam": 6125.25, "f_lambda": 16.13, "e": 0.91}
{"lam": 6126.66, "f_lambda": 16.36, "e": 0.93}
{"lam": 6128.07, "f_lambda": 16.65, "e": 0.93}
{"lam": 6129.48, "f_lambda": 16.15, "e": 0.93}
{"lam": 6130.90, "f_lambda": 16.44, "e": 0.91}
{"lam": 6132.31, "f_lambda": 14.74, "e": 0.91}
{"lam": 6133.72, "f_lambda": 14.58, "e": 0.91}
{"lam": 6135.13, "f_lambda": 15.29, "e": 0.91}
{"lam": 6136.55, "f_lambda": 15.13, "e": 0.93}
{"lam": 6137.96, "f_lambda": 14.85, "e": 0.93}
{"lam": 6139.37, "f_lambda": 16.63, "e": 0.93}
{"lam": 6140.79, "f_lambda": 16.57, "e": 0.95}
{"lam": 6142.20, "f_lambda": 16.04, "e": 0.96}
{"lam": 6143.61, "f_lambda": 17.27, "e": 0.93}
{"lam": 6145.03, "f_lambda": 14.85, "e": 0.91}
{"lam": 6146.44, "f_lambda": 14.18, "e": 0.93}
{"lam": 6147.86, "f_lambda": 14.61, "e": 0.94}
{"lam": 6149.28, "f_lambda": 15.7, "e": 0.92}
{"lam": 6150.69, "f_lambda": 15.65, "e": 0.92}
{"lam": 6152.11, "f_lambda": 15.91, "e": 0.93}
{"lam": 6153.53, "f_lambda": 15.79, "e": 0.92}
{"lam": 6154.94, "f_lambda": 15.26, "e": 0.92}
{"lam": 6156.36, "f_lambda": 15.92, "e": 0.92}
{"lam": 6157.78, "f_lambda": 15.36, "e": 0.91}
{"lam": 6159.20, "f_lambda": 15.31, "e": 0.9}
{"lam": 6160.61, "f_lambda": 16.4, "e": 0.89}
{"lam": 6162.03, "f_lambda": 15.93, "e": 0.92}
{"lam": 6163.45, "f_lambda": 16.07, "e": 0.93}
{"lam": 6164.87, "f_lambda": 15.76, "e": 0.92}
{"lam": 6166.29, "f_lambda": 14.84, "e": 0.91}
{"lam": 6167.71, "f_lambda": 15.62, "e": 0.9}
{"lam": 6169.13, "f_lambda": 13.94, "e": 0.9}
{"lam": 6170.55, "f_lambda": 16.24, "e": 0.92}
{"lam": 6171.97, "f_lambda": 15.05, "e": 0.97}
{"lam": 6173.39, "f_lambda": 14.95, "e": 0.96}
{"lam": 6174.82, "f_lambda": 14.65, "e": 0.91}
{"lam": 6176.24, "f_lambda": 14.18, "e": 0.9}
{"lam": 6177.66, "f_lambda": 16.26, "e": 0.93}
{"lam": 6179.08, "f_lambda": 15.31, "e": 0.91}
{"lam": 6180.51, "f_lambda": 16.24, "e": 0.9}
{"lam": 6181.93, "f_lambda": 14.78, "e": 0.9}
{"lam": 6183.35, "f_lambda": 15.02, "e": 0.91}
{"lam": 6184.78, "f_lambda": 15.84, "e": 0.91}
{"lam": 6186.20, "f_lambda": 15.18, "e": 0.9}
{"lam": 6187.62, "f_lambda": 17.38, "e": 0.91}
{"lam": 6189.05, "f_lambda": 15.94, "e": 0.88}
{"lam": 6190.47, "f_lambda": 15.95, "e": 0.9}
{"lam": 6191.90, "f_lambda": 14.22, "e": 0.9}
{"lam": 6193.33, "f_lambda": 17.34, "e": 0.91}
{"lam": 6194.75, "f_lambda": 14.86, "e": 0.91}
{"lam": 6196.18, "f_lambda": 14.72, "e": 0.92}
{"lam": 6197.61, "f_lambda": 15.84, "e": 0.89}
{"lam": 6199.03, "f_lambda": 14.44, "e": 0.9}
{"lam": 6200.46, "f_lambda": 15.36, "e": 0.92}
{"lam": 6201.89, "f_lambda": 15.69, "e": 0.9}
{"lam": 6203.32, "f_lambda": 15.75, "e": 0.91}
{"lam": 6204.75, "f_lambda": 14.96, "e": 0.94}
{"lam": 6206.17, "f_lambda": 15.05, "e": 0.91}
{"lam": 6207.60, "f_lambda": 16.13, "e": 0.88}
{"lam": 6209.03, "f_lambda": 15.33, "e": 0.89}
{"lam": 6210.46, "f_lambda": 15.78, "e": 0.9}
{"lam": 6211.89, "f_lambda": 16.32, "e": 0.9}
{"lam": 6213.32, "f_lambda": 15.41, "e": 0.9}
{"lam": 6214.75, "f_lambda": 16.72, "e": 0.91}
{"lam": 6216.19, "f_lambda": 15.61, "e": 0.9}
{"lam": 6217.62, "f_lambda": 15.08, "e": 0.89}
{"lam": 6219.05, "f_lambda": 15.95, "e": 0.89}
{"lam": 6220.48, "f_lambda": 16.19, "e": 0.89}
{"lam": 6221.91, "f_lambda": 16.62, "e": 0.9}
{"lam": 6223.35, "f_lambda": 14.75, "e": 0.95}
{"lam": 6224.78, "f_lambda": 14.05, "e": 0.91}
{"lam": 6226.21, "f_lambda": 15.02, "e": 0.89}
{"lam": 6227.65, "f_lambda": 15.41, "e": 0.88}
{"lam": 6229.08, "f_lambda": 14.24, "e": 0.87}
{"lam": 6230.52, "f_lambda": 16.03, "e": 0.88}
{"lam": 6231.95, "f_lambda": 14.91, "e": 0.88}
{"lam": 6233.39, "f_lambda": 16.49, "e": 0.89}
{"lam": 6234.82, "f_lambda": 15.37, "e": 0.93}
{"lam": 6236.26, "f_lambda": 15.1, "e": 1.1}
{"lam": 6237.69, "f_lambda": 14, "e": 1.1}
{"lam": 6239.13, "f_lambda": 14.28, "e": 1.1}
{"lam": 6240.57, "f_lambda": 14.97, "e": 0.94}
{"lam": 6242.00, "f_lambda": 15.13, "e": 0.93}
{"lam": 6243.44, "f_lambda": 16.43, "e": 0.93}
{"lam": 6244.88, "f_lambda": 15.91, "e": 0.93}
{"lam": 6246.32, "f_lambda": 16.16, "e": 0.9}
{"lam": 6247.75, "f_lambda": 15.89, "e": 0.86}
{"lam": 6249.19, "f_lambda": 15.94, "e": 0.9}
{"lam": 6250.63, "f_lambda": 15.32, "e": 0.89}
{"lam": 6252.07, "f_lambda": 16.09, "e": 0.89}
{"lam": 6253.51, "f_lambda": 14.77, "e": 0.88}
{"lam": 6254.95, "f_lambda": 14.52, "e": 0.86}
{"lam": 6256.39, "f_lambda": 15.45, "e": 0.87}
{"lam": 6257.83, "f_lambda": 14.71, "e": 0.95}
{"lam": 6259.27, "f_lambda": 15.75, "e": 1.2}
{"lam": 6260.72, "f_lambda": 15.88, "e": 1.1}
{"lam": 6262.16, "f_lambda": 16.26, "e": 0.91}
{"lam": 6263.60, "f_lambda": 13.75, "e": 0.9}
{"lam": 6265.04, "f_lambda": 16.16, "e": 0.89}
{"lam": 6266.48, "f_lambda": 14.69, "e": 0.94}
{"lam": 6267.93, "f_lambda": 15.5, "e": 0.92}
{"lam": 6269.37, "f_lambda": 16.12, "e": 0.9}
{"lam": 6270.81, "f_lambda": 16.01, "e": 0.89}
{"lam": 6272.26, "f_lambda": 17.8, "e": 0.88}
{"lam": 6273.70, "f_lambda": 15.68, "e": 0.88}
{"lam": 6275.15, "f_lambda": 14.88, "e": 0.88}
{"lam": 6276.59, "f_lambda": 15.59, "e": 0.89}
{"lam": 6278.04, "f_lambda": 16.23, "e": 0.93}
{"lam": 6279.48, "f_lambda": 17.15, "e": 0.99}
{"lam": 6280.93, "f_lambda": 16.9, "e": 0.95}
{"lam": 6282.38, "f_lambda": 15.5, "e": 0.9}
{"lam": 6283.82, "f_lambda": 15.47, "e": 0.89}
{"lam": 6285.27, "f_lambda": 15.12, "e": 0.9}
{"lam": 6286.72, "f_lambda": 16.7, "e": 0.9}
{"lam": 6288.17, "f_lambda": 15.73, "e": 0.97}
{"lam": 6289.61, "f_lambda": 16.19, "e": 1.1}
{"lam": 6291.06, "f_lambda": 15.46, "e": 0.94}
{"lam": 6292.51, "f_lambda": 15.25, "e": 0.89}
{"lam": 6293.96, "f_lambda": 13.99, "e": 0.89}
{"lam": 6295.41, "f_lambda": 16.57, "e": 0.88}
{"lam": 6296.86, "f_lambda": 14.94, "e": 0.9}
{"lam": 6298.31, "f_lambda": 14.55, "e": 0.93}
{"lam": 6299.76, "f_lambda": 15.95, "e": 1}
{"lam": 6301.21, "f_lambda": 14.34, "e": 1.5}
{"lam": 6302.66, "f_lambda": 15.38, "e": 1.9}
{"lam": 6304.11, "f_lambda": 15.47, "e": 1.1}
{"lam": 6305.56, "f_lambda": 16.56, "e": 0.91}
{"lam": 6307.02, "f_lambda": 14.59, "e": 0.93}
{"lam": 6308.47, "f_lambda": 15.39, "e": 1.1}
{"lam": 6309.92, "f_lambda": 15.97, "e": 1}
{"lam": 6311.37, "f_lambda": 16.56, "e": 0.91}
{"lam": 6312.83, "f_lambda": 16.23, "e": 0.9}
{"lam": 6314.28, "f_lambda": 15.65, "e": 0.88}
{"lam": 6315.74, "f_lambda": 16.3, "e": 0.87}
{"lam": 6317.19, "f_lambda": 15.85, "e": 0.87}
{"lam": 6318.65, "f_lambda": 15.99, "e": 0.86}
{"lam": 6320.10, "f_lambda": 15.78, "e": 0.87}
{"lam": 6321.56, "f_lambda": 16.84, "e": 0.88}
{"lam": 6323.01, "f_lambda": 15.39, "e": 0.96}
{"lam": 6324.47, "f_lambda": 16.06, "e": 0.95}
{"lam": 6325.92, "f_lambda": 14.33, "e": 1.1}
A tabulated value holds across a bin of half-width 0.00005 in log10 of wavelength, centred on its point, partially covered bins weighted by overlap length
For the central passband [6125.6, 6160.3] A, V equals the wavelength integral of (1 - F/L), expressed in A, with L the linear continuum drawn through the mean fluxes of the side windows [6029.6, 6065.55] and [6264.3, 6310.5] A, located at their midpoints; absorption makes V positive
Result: 0.4 A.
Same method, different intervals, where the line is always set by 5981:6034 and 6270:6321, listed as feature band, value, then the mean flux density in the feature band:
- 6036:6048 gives -0.6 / 16.5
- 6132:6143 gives 0.1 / 15.5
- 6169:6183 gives 0.4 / 15.2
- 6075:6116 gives -0.8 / 15.9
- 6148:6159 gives 0.1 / 15.6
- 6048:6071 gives 0.3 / 15.4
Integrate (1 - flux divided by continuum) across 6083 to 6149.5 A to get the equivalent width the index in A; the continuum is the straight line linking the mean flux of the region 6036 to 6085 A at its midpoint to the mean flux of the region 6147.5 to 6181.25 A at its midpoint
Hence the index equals -1.46 A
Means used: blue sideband 15.7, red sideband 15.5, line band 15.9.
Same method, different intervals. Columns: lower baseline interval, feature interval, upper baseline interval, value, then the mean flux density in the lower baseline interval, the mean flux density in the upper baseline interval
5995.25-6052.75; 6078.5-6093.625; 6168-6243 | -0.3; 16.2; 15.4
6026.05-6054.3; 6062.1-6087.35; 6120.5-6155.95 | 0.7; 16.5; 15.8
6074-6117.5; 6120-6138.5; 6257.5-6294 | -0.2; 15.9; 15.8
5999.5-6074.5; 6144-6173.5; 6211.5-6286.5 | 0.6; 16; 15.6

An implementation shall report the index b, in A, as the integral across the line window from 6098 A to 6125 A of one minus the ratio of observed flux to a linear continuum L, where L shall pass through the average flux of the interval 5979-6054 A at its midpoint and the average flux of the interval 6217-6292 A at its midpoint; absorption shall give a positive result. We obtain -0.4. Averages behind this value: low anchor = 15.8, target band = 16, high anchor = 15.6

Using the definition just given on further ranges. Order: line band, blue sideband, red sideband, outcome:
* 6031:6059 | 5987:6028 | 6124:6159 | -1.10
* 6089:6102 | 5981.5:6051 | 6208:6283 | -0.56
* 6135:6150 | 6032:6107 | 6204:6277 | 0.19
